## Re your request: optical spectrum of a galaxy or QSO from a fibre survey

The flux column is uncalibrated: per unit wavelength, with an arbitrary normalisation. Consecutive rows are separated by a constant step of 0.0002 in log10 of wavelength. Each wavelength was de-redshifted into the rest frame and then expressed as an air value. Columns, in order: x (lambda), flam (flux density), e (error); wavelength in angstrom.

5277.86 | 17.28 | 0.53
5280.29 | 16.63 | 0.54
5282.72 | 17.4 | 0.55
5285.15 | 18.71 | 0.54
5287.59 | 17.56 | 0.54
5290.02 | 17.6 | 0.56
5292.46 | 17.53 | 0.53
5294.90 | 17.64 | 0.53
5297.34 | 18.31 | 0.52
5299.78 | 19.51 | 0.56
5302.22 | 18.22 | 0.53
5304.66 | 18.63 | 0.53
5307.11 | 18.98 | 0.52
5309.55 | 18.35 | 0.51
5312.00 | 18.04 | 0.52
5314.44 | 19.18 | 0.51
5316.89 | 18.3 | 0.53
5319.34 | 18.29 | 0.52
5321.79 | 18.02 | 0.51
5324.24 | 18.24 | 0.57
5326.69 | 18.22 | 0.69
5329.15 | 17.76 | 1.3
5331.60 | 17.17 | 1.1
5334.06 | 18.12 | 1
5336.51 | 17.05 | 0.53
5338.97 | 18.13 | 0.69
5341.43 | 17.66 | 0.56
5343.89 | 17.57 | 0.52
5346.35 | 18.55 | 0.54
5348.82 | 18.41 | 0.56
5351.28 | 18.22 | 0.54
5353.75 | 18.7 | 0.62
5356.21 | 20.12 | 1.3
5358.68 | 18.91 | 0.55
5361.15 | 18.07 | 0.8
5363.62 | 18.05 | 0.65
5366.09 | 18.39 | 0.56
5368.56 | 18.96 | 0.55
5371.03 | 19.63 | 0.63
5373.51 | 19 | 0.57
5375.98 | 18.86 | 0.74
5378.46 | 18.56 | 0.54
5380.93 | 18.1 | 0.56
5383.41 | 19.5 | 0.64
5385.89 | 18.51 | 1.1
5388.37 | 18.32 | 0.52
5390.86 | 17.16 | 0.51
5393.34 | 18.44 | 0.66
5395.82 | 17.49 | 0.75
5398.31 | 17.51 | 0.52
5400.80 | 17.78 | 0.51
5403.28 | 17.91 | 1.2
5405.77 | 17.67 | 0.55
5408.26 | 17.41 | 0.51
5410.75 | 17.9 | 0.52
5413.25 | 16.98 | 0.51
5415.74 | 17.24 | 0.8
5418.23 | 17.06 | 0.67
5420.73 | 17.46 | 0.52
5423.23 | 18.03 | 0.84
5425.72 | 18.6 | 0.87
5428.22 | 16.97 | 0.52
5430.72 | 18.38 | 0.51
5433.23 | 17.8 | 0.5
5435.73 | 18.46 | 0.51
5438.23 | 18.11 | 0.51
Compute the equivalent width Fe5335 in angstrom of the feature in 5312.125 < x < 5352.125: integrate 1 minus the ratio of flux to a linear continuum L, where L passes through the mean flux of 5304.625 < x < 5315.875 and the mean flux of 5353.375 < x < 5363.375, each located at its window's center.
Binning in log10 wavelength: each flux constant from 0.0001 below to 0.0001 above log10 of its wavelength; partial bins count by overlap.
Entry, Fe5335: 1.5 angstrom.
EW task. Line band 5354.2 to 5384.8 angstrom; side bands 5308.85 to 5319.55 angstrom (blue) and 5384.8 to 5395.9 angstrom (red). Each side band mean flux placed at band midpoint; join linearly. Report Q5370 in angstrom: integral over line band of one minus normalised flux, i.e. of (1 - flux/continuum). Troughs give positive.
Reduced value -1.2 angstrom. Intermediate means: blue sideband 18.4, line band 18.8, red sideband 18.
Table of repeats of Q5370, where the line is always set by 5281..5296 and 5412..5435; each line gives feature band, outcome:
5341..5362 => -1.0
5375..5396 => -0.8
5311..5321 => -0.4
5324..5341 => -0.1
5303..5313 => -0.5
